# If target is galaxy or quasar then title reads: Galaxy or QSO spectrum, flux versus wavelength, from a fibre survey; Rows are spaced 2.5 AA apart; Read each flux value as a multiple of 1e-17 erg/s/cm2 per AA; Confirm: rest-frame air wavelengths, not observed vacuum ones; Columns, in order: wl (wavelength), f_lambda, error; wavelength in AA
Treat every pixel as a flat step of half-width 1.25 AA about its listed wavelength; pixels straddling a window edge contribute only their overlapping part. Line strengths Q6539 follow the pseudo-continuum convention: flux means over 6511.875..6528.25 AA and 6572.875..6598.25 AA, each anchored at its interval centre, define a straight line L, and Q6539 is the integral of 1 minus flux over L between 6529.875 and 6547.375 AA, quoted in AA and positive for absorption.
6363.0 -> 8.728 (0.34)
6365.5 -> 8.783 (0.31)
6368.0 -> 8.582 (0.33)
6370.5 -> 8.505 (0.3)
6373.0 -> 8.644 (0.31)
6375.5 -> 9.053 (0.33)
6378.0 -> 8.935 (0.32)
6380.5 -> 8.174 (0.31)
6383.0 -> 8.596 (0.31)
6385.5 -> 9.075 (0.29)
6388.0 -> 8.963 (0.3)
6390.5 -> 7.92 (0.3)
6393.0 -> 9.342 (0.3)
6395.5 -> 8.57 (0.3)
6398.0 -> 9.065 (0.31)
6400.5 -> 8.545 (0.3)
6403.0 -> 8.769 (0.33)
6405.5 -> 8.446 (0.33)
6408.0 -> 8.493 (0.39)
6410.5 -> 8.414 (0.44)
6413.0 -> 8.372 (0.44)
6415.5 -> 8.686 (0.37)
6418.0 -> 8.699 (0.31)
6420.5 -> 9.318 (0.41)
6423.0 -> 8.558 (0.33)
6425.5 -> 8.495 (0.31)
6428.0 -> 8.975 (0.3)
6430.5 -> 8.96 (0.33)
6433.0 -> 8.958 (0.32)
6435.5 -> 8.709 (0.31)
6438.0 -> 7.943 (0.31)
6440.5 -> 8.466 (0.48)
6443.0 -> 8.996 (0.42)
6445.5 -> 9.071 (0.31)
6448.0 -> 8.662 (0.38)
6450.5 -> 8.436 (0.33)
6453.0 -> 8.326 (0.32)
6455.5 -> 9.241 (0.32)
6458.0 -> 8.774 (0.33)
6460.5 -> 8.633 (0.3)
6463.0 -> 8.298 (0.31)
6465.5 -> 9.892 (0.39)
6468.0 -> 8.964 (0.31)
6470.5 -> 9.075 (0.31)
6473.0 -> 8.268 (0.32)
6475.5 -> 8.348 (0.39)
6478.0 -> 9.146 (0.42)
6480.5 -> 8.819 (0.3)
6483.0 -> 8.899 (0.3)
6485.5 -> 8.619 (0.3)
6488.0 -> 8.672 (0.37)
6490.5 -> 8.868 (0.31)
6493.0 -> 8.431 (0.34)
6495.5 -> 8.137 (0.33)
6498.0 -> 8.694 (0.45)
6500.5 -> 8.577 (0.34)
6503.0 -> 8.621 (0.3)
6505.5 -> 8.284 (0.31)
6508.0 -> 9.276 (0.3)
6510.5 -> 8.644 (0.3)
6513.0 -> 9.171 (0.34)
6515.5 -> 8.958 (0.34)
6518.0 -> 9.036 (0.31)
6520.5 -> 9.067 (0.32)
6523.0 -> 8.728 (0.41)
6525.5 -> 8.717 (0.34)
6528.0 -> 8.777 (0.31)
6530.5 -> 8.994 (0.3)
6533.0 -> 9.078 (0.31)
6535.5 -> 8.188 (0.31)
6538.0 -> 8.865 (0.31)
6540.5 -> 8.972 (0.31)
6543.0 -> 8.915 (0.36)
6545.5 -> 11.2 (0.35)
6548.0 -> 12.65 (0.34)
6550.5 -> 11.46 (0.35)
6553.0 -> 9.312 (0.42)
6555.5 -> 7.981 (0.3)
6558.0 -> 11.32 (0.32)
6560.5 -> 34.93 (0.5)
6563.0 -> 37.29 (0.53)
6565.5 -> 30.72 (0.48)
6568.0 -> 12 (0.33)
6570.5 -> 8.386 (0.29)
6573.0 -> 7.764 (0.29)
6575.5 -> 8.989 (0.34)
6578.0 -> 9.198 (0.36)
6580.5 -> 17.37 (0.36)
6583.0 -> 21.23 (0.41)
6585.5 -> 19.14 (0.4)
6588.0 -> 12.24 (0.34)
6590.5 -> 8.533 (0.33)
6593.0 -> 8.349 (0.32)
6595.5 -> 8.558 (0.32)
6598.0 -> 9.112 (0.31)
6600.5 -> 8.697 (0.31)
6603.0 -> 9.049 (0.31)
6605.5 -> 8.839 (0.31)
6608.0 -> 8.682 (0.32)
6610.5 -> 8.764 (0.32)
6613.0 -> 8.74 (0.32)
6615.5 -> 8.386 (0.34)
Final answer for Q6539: 1.0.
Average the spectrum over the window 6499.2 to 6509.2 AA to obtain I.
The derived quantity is 8.69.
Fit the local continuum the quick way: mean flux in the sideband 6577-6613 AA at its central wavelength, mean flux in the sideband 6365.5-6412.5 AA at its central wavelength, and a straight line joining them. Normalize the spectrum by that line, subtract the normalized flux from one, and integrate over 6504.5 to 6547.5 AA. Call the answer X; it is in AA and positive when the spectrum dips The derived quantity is 5.4 AA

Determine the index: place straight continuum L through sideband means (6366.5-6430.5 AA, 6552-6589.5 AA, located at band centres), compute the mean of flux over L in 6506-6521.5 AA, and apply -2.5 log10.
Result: 0.48 mag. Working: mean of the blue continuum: 8.69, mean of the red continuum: 16.5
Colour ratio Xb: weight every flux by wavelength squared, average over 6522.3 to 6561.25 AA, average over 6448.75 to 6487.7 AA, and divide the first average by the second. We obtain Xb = 1.27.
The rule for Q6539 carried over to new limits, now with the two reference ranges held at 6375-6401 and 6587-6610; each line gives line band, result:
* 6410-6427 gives 0.2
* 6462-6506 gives 0.9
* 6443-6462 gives 0.2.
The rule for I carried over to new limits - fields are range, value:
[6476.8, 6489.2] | 8.83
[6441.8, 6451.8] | 8.79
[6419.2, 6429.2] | 8.84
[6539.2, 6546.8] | 9.71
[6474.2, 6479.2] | 8.74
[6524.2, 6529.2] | 8.75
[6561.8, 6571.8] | 22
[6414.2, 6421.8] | 8.9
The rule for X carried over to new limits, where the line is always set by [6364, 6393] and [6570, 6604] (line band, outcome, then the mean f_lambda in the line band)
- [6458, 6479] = 2.1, 8.82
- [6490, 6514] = 3.7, 8.66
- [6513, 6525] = 1.7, 8.96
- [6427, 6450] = 1.7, 8.74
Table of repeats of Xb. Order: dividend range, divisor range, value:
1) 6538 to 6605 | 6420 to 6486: 1.59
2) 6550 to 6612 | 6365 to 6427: 1.65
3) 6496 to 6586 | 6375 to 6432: 1.45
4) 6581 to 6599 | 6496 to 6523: 1.48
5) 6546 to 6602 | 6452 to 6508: 1.68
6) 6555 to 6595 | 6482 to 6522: 1.87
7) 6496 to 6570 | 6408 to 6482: 1.40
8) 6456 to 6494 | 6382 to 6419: 1.04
